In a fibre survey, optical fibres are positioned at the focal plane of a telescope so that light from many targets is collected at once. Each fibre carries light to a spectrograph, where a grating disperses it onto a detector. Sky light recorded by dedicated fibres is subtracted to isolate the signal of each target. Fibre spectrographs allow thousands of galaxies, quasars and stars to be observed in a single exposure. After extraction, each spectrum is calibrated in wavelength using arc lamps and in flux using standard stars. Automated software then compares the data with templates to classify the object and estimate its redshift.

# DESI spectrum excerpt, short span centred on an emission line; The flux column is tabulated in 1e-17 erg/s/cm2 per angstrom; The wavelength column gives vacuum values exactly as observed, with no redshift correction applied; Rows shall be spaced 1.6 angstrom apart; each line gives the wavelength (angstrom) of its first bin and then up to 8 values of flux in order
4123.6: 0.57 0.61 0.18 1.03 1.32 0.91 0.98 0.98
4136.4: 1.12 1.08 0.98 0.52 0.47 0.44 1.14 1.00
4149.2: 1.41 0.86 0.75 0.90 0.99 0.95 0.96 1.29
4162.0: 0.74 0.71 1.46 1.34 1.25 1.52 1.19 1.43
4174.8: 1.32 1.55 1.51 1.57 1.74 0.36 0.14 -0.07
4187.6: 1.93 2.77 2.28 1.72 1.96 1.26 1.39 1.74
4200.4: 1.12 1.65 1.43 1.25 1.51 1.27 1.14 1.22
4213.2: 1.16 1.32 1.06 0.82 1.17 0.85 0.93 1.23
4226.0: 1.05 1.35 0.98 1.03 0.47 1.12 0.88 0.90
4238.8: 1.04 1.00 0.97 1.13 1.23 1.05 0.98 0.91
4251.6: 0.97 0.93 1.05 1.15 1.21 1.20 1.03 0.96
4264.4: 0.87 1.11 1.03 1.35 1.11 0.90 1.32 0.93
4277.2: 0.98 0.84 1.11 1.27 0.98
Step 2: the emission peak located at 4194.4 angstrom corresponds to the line Lyman alpha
